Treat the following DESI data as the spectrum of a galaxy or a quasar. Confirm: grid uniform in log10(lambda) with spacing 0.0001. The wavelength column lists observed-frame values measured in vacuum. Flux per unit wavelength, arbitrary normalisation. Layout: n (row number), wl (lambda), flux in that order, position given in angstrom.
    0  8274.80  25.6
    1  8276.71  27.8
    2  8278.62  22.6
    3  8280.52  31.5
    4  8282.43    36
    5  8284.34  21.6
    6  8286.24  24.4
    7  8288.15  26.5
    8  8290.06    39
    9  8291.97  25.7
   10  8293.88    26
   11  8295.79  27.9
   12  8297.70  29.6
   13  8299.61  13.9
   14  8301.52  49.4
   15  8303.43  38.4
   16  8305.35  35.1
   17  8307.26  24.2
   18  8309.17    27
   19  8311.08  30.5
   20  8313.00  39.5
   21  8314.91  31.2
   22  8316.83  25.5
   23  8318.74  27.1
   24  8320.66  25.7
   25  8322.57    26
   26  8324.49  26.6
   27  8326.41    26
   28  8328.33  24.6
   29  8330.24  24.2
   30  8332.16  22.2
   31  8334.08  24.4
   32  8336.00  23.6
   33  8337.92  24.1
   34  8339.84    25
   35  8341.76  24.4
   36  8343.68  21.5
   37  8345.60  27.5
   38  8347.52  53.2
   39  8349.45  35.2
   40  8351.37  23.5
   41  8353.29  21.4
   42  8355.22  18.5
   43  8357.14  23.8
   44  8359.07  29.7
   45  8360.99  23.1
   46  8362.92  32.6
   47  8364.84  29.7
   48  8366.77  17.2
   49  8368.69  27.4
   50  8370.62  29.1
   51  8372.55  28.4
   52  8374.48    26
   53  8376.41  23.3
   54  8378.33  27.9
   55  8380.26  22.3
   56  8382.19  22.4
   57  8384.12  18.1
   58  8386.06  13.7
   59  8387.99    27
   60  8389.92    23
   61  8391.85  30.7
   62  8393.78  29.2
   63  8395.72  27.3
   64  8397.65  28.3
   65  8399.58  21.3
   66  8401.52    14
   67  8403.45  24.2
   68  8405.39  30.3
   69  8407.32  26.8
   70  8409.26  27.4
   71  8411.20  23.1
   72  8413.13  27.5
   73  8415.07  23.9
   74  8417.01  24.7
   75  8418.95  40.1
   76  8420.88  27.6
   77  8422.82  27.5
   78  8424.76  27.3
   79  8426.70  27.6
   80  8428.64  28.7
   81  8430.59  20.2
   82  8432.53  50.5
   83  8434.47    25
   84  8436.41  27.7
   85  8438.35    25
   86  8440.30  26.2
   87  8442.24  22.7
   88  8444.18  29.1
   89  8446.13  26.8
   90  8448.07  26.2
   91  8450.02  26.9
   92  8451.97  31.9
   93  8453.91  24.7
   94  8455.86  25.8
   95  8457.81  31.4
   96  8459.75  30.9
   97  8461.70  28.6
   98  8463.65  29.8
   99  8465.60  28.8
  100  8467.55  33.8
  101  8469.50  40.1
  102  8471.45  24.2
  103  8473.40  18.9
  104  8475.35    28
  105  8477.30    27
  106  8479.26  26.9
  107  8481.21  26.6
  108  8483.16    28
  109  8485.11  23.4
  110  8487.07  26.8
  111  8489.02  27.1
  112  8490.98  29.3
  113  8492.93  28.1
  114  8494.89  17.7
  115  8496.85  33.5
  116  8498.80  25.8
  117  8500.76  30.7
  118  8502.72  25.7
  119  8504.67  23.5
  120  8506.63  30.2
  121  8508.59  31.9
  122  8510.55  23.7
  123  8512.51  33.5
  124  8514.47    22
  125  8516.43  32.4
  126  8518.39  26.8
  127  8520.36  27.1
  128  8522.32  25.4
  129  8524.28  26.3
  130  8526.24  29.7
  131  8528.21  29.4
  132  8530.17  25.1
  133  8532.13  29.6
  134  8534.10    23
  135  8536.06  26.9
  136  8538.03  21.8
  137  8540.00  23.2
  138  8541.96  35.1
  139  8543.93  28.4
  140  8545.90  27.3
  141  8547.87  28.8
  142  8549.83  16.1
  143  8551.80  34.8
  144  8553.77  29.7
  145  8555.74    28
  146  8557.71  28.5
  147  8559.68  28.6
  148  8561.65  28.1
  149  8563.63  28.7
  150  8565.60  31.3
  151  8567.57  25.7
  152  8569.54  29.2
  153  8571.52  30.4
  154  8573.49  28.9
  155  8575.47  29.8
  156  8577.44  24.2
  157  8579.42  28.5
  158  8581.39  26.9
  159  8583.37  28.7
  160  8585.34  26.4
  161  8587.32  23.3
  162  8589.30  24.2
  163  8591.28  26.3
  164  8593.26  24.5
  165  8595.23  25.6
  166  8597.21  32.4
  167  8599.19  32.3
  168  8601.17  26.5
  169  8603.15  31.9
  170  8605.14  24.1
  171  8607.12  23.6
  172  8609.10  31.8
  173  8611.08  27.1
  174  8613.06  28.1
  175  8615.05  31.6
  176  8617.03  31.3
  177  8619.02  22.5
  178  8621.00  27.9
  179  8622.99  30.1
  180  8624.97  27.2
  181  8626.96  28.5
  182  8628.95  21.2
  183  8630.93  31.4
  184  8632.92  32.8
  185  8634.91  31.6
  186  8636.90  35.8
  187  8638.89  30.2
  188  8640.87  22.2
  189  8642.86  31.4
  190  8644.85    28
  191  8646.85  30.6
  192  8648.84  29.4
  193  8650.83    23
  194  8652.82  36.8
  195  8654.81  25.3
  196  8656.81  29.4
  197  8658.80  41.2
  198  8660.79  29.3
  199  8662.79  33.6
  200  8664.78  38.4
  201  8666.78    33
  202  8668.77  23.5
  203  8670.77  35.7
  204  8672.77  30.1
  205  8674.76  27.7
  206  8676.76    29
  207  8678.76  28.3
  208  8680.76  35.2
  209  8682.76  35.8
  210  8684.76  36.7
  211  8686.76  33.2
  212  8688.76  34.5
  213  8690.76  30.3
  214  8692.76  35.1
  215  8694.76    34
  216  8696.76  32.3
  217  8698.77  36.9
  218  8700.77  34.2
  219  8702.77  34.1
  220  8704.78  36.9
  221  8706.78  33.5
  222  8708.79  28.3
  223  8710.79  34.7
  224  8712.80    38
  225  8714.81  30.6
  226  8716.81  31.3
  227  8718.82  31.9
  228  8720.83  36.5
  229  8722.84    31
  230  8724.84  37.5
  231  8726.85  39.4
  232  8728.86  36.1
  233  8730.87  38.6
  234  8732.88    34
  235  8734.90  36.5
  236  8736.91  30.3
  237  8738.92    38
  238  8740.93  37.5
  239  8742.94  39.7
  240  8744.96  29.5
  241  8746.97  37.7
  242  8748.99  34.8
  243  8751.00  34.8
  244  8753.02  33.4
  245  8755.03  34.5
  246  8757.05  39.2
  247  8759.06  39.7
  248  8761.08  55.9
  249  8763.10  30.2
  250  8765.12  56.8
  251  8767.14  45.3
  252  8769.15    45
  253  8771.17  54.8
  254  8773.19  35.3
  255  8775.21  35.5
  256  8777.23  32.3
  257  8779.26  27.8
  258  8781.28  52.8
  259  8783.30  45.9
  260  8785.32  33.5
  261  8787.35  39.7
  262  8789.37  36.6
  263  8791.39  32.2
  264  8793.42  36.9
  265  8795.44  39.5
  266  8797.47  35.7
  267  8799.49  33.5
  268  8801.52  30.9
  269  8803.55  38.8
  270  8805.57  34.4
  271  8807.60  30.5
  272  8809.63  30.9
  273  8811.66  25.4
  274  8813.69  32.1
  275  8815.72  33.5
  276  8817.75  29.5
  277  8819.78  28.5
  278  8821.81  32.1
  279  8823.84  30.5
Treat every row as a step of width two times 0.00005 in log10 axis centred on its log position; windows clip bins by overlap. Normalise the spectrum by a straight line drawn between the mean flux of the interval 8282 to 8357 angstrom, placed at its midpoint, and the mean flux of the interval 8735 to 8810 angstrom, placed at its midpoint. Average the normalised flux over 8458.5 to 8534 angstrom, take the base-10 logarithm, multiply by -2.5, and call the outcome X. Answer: 0.15 mag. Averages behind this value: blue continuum 28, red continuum 37.9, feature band 27.8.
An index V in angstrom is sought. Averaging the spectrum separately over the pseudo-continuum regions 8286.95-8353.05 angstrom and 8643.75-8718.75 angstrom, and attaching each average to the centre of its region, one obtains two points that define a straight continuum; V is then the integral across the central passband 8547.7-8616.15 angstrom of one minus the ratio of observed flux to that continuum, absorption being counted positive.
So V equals 7.61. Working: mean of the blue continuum 28.6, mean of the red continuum 32.4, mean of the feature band 27.8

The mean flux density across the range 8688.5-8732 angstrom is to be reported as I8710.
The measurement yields 34.4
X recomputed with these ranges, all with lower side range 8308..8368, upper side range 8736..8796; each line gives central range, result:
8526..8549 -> 0.19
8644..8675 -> 0.16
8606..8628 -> 0.23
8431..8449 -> 0.04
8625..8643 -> 0.20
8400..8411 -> 0.19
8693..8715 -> 0.09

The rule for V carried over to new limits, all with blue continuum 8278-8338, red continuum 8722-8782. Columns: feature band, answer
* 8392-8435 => 4.46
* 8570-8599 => 6.07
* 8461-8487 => 3.30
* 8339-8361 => 1.32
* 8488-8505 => 2.92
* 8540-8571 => 5.02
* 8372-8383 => 1.79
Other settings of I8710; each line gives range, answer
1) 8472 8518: 27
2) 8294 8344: 27.6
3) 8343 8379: 27.4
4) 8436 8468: 27.9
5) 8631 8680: 30.7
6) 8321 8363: 26.3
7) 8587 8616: 27.6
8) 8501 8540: 27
